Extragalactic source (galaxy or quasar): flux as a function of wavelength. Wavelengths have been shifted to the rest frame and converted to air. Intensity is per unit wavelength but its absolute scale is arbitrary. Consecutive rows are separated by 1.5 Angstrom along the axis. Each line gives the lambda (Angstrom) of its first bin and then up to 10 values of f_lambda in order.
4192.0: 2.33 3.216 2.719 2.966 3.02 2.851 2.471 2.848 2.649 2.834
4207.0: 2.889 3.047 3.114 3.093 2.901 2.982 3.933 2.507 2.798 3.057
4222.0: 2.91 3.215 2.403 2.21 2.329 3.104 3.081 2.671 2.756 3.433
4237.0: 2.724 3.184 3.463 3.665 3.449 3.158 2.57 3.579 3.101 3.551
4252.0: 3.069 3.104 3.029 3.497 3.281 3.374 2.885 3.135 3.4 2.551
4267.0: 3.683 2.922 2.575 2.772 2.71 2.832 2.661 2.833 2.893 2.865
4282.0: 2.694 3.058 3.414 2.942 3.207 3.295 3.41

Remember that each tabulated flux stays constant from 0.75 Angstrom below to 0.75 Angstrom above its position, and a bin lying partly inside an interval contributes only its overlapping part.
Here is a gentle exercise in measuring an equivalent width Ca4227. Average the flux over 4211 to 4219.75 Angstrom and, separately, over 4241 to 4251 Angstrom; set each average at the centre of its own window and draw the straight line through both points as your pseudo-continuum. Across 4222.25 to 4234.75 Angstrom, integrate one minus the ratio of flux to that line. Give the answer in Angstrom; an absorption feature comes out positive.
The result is 1.6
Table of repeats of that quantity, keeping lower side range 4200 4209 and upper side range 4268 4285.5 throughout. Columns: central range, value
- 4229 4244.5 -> -1.9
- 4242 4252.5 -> -1.5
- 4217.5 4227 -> 0.1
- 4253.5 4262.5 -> -1.2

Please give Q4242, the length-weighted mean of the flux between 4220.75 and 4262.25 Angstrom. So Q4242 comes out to 3.07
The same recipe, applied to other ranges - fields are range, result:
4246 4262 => 3.21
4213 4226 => 2.96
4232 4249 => 3.16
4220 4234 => 2.77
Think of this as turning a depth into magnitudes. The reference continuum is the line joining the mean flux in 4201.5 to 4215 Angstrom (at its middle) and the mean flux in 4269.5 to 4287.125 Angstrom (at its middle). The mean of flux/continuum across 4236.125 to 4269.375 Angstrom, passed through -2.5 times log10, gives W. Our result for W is -0.11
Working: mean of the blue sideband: 2.92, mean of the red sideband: 2.86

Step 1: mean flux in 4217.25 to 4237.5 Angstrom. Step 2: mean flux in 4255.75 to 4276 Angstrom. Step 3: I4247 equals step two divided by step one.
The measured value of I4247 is 1.08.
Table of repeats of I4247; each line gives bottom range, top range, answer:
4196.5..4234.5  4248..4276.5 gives 1.07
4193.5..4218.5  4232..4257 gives 1.08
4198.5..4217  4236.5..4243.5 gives 1.12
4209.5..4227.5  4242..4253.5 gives 1.10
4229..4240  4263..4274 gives 0.97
